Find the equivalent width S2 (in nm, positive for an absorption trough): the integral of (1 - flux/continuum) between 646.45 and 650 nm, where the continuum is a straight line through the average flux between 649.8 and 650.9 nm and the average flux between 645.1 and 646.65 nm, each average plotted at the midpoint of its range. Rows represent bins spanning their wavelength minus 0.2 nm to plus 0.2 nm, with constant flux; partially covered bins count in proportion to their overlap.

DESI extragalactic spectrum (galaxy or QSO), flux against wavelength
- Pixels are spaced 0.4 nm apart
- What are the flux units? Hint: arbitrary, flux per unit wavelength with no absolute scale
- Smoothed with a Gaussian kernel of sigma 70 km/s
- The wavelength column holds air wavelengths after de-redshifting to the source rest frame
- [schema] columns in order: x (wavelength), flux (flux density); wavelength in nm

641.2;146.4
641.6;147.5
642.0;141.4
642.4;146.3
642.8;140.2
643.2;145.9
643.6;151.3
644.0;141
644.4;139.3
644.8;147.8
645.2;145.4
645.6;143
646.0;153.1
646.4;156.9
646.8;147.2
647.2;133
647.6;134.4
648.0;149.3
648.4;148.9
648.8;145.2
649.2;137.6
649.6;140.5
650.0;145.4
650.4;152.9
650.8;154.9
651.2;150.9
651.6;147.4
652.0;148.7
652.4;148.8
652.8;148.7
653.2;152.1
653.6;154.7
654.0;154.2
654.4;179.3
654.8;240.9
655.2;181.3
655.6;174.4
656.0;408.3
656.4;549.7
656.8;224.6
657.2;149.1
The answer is 0.18 nm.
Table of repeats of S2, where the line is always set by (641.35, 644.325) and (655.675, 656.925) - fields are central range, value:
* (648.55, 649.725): 0.525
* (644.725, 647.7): 0.842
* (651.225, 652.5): 0.651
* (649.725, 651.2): 0.680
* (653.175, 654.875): 0.838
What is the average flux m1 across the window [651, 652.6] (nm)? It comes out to 149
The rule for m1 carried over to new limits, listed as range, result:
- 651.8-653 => 149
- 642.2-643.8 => 146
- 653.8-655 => 191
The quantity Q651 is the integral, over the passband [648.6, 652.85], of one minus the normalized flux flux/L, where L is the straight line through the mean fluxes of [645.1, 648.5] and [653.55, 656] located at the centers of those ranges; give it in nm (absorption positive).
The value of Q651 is 0.62 nm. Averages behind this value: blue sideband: 146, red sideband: 201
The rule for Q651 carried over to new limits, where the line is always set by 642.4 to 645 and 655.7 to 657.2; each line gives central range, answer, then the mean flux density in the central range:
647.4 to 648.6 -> 0.39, 144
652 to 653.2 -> 0.57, 149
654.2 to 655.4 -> 0.45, 200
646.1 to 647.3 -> 0.28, 147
